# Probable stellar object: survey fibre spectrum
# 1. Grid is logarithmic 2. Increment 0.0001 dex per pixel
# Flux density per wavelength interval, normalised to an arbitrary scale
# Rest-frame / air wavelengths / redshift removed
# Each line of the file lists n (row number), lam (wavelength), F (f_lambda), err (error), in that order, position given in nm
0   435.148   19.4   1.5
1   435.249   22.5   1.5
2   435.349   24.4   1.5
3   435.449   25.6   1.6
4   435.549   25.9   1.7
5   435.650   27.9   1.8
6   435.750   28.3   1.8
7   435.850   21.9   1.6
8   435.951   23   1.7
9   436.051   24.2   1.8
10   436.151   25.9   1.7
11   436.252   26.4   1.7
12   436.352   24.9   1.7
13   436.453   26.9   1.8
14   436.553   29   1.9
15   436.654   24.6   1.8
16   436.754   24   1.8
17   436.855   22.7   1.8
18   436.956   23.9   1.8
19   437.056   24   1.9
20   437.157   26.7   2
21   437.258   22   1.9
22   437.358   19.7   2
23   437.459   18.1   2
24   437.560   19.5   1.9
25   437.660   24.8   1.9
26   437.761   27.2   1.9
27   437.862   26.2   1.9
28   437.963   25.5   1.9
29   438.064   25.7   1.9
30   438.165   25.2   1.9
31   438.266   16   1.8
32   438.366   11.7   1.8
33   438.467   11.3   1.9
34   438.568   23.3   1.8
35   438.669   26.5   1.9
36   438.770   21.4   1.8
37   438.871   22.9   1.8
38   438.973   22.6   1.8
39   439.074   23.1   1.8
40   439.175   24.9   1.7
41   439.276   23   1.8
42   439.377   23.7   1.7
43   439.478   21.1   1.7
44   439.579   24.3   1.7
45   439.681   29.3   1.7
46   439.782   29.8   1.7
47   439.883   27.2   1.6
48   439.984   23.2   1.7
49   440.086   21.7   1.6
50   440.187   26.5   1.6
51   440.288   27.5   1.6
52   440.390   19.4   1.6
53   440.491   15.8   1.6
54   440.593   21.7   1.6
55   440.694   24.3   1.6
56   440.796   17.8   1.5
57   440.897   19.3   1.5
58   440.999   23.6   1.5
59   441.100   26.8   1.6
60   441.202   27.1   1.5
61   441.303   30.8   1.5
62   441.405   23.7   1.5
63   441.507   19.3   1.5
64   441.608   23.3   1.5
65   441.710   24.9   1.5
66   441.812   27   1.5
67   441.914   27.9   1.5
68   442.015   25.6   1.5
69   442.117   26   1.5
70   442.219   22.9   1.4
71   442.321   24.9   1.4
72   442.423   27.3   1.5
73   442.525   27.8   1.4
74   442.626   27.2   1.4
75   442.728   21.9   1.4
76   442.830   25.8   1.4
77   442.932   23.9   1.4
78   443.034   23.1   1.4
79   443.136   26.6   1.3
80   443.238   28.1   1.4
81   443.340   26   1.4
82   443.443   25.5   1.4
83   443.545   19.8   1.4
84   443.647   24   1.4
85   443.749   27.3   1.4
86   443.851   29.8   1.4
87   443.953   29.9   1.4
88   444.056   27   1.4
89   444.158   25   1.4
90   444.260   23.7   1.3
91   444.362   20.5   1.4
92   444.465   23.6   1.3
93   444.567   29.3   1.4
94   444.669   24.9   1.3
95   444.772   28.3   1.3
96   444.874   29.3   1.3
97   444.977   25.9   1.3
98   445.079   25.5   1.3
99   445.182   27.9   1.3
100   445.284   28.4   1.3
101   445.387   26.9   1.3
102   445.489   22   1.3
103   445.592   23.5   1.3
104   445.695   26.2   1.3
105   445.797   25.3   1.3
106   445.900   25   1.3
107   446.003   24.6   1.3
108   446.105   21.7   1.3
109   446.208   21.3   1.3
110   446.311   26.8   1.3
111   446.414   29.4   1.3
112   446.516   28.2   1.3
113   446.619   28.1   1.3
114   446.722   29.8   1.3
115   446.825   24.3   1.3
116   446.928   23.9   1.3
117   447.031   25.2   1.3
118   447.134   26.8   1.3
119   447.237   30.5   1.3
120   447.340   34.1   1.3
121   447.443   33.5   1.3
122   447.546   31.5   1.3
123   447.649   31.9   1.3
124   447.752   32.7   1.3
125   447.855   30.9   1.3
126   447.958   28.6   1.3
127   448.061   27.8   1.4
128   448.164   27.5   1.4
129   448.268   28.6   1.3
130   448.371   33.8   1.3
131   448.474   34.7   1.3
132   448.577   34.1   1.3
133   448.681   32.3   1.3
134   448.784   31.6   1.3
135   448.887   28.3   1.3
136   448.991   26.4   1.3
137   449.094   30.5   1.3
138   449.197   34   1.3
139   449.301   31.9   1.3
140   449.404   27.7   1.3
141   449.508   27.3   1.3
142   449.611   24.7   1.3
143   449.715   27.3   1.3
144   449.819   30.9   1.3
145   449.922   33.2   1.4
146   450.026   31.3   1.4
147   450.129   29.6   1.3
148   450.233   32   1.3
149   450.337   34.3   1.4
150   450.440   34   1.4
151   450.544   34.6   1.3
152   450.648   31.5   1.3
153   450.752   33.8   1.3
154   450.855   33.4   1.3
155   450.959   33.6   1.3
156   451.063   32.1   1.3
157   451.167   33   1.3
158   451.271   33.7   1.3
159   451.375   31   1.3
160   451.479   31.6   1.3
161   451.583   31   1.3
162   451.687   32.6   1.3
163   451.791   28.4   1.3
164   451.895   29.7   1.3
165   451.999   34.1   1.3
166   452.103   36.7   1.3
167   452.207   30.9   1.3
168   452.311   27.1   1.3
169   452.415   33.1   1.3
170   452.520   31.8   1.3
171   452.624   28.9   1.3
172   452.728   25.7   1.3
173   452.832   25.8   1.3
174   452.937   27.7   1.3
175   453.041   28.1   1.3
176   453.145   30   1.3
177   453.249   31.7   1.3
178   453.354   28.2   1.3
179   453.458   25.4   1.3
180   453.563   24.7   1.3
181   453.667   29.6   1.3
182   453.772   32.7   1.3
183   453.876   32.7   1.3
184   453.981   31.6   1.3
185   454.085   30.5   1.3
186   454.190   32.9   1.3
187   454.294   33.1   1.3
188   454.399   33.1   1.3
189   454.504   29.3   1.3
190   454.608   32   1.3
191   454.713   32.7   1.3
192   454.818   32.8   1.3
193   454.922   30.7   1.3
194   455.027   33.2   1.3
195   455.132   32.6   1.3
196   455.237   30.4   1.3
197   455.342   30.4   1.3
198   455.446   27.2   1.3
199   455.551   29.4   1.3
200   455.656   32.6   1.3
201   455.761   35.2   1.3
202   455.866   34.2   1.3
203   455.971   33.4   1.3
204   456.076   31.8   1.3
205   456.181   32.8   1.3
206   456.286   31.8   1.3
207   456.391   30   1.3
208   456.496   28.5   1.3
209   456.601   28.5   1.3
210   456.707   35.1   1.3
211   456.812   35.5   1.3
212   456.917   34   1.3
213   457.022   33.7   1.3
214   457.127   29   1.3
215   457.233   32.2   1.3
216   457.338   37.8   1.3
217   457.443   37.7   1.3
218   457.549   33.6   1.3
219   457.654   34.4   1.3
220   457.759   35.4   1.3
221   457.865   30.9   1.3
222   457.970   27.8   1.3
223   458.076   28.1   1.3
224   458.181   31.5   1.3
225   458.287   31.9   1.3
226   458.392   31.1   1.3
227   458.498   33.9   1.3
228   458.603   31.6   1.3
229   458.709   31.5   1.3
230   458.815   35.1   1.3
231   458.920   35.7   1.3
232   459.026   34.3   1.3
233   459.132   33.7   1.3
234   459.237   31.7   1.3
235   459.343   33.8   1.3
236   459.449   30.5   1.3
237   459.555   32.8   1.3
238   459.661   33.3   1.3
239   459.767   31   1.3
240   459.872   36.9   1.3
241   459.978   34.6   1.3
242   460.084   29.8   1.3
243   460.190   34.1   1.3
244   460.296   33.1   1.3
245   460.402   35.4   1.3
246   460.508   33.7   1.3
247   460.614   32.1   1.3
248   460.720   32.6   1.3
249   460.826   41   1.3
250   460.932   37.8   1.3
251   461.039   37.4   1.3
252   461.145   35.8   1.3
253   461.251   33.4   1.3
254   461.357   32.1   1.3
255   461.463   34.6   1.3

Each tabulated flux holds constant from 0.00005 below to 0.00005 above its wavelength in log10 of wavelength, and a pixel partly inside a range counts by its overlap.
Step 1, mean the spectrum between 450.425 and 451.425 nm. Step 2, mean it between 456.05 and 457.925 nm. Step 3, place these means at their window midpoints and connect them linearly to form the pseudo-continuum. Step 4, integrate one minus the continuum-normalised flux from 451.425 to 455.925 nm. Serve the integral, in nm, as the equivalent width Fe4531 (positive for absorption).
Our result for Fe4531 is 0.30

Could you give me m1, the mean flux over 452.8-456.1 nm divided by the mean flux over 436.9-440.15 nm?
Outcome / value 1.3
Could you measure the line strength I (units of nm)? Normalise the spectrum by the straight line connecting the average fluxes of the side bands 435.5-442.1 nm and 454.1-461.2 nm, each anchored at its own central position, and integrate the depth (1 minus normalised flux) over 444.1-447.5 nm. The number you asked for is 0.10 nm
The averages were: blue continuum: 23.8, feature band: 26.4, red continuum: 32.8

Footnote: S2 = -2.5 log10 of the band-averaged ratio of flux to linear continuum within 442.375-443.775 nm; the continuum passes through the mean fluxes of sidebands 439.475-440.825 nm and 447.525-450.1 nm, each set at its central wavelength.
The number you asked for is 0.03 mag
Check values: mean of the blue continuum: 23.7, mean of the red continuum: 30.4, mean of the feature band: 25.3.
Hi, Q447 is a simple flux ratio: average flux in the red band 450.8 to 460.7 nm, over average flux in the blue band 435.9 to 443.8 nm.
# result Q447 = 1.33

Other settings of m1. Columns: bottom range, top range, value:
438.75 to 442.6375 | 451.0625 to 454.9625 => 1.26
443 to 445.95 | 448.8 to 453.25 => 1.19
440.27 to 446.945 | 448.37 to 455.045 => 1.23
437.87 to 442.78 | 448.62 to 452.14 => 1.33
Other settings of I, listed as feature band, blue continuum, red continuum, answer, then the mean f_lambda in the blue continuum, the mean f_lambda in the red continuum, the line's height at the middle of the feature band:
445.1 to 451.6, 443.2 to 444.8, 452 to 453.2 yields -0.40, 25.7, 29.8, 27.8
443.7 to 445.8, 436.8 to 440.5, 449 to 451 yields 0.09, 23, 31.2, 27.4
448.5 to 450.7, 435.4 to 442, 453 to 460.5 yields -0.16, 23.8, 32.1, 28.8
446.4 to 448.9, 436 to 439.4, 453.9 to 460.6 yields -0.18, 23.2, 32.5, 27.9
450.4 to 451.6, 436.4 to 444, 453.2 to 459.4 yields -0.14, 24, 32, 29.4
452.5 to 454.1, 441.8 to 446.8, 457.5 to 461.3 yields 0.07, 25.8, 33.4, 30.3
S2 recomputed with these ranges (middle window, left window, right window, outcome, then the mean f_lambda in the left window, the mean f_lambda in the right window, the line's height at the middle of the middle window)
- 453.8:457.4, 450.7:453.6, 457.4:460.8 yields -0.01 mag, 30.5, 33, 31.7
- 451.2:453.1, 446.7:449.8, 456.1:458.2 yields 0.02 mag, 29.7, 32.4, 30.9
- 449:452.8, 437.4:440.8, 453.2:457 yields -0.08 mag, 22.8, 31.4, 29.1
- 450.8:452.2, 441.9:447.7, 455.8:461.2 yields -0.09 mag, 26.3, 33.2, 29.7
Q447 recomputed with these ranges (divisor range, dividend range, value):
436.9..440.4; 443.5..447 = 1.11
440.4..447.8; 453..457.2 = 1.21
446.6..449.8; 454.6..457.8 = 1.10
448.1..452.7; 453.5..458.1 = 1.02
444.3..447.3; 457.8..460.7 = 1.25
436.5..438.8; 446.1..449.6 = 1.30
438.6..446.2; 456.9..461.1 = 1.35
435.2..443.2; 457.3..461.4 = 1.40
